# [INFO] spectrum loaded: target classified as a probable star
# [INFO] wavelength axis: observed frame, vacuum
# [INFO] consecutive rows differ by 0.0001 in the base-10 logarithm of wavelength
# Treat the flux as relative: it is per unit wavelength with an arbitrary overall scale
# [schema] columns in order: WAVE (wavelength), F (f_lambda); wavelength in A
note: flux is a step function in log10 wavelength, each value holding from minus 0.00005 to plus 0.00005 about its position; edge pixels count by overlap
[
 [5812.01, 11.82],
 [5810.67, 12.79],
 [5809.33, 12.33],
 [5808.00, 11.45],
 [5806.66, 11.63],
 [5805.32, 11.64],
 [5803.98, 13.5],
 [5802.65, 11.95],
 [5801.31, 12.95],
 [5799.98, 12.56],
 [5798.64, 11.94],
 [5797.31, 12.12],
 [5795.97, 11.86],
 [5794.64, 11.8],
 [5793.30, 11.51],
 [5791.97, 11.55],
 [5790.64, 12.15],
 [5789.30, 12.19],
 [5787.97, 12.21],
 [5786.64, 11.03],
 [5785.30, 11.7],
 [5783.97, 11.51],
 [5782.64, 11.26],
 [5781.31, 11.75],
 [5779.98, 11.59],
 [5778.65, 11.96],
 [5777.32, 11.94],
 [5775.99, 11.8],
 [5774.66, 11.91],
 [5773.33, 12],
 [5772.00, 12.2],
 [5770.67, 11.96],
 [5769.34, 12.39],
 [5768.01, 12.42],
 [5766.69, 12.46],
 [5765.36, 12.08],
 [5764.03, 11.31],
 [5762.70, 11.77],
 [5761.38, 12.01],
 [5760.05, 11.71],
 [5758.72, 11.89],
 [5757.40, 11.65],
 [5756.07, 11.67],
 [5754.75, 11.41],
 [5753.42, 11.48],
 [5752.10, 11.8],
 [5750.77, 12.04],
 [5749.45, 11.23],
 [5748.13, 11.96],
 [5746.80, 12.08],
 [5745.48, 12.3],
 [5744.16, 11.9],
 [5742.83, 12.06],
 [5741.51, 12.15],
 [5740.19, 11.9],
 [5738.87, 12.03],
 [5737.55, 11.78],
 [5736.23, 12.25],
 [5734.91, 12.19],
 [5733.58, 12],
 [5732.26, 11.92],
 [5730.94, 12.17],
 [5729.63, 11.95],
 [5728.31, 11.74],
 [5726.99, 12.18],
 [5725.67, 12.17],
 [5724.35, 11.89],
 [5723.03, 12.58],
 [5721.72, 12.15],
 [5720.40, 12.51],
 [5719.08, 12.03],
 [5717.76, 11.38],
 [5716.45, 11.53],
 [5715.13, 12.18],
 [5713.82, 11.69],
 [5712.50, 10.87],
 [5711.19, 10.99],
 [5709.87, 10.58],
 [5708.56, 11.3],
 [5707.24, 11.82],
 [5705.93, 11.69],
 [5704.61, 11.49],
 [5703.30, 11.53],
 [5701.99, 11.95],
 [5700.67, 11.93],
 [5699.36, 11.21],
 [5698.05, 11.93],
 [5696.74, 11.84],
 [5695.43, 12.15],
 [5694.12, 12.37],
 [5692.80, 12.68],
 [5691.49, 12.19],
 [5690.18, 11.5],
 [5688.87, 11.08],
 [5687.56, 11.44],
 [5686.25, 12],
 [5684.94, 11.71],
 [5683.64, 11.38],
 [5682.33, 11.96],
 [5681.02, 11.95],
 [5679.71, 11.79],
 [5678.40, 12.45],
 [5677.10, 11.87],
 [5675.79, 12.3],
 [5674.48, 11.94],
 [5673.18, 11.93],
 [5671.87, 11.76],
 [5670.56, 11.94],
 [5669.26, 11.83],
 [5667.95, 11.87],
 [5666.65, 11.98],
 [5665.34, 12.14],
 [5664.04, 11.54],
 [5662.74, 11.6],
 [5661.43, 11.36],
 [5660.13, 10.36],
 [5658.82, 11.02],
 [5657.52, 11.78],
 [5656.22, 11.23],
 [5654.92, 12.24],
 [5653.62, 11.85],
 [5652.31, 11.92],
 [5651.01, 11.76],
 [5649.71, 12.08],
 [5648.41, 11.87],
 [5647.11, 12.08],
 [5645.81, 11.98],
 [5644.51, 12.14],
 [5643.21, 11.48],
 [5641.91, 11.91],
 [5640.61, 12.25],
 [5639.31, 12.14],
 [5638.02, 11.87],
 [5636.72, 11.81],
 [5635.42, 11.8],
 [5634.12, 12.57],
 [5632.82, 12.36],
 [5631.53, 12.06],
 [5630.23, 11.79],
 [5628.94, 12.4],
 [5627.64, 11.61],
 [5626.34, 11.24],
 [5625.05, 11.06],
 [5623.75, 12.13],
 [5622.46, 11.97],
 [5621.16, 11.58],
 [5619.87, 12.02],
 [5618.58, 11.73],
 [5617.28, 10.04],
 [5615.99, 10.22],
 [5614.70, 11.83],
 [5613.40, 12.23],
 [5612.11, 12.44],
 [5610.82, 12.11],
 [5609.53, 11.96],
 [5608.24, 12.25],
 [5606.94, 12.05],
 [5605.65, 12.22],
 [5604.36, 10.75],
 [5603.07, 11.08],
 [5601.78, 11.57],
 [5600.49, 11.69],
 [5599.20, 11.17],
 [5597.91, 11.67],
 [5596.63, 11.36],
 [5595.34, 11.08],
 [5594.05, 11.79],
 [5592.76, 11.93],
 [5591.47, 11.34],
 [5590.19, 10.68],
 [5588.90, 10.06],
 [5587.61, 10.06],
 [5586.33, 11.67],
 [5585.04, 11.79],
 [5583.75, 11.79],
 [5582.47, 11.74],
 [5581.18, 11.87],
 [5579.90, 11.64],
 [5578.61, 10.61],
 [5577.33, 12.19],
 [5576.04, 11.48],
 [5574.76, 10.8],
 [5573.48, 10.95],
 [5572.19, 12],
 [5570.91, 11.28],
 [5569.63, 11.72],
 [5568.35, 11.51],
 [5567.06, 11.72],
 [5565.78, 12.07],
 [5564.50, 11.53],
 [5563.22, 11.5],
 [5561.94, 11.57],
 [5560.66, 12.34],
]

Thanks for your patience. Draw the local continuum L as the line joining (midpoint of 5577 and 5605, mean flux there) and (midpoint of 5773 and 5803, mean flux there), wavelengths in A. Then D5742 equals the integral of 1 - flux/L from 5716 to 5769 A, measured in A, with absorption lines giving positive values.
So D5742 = -0.9 A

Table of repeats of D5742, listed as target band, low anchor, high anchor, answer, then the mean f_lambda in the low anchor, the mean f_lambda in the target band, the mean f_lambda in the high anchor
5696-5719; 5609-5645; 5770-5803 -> 0.6 A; 11.8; 11.5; 11.9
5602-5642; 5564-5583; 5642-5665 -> -0.6 A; 11.5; 11.8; 11.7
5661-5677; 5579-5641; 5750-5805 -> -0.2 A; 11.6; 11.9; 11.9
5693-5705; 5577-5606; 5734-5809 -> -0.2 A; 11.4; 11.9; 11.9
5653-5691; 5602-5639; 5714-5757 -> 0.4 A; 11.8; 11.7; 12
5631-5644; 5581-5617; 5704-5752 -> -0.5 A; 11.5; 12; 11.9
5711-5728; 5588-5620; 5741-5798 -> -0.2 A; 11.5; 11.9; 11.9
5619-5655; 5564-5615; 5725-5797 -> -0.9 A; 11.5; 11.9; 11.9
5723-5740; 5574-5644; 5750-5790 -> -0.4 A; 11.6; 12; 11.8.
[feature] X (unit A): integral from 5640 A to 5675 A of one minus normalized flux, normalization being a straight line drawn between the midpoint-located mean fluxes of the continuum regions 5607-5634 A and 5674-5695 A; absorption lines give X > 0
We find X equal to 0.24 A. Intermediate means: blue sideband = 11.8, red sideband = 11.9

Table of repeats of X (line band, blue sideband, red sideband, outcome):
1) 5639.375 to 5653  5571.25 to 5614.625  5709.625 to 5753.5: -0.34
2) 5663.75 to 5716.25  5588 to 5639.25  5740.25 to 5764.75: -0.20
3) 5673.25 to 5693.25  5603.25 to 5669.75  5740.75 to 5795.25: -0.13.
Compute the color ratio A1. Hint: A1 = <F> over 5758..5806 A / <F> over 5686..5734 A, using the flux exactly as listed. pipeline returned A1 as 1.01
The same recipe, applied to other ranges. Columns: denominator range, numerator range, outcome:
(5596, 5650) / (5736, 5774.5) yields 1.01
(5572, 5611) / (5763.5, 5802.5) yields 1.04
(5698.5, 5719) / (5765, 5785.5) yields 1.04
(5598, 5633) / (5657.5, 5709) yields 1.01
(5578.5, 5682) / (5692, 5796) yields 1.01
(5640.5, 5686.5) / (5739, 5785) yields 1.01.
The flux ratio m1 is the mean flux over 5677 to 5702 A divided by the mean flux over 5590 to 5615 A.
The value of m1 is 1.0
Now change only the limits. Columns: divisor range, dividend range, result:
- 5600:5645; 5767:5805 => 1.02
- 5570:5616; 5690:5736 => 1.03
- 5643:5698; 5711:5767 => 1.01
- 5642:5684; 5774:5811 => 1.01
